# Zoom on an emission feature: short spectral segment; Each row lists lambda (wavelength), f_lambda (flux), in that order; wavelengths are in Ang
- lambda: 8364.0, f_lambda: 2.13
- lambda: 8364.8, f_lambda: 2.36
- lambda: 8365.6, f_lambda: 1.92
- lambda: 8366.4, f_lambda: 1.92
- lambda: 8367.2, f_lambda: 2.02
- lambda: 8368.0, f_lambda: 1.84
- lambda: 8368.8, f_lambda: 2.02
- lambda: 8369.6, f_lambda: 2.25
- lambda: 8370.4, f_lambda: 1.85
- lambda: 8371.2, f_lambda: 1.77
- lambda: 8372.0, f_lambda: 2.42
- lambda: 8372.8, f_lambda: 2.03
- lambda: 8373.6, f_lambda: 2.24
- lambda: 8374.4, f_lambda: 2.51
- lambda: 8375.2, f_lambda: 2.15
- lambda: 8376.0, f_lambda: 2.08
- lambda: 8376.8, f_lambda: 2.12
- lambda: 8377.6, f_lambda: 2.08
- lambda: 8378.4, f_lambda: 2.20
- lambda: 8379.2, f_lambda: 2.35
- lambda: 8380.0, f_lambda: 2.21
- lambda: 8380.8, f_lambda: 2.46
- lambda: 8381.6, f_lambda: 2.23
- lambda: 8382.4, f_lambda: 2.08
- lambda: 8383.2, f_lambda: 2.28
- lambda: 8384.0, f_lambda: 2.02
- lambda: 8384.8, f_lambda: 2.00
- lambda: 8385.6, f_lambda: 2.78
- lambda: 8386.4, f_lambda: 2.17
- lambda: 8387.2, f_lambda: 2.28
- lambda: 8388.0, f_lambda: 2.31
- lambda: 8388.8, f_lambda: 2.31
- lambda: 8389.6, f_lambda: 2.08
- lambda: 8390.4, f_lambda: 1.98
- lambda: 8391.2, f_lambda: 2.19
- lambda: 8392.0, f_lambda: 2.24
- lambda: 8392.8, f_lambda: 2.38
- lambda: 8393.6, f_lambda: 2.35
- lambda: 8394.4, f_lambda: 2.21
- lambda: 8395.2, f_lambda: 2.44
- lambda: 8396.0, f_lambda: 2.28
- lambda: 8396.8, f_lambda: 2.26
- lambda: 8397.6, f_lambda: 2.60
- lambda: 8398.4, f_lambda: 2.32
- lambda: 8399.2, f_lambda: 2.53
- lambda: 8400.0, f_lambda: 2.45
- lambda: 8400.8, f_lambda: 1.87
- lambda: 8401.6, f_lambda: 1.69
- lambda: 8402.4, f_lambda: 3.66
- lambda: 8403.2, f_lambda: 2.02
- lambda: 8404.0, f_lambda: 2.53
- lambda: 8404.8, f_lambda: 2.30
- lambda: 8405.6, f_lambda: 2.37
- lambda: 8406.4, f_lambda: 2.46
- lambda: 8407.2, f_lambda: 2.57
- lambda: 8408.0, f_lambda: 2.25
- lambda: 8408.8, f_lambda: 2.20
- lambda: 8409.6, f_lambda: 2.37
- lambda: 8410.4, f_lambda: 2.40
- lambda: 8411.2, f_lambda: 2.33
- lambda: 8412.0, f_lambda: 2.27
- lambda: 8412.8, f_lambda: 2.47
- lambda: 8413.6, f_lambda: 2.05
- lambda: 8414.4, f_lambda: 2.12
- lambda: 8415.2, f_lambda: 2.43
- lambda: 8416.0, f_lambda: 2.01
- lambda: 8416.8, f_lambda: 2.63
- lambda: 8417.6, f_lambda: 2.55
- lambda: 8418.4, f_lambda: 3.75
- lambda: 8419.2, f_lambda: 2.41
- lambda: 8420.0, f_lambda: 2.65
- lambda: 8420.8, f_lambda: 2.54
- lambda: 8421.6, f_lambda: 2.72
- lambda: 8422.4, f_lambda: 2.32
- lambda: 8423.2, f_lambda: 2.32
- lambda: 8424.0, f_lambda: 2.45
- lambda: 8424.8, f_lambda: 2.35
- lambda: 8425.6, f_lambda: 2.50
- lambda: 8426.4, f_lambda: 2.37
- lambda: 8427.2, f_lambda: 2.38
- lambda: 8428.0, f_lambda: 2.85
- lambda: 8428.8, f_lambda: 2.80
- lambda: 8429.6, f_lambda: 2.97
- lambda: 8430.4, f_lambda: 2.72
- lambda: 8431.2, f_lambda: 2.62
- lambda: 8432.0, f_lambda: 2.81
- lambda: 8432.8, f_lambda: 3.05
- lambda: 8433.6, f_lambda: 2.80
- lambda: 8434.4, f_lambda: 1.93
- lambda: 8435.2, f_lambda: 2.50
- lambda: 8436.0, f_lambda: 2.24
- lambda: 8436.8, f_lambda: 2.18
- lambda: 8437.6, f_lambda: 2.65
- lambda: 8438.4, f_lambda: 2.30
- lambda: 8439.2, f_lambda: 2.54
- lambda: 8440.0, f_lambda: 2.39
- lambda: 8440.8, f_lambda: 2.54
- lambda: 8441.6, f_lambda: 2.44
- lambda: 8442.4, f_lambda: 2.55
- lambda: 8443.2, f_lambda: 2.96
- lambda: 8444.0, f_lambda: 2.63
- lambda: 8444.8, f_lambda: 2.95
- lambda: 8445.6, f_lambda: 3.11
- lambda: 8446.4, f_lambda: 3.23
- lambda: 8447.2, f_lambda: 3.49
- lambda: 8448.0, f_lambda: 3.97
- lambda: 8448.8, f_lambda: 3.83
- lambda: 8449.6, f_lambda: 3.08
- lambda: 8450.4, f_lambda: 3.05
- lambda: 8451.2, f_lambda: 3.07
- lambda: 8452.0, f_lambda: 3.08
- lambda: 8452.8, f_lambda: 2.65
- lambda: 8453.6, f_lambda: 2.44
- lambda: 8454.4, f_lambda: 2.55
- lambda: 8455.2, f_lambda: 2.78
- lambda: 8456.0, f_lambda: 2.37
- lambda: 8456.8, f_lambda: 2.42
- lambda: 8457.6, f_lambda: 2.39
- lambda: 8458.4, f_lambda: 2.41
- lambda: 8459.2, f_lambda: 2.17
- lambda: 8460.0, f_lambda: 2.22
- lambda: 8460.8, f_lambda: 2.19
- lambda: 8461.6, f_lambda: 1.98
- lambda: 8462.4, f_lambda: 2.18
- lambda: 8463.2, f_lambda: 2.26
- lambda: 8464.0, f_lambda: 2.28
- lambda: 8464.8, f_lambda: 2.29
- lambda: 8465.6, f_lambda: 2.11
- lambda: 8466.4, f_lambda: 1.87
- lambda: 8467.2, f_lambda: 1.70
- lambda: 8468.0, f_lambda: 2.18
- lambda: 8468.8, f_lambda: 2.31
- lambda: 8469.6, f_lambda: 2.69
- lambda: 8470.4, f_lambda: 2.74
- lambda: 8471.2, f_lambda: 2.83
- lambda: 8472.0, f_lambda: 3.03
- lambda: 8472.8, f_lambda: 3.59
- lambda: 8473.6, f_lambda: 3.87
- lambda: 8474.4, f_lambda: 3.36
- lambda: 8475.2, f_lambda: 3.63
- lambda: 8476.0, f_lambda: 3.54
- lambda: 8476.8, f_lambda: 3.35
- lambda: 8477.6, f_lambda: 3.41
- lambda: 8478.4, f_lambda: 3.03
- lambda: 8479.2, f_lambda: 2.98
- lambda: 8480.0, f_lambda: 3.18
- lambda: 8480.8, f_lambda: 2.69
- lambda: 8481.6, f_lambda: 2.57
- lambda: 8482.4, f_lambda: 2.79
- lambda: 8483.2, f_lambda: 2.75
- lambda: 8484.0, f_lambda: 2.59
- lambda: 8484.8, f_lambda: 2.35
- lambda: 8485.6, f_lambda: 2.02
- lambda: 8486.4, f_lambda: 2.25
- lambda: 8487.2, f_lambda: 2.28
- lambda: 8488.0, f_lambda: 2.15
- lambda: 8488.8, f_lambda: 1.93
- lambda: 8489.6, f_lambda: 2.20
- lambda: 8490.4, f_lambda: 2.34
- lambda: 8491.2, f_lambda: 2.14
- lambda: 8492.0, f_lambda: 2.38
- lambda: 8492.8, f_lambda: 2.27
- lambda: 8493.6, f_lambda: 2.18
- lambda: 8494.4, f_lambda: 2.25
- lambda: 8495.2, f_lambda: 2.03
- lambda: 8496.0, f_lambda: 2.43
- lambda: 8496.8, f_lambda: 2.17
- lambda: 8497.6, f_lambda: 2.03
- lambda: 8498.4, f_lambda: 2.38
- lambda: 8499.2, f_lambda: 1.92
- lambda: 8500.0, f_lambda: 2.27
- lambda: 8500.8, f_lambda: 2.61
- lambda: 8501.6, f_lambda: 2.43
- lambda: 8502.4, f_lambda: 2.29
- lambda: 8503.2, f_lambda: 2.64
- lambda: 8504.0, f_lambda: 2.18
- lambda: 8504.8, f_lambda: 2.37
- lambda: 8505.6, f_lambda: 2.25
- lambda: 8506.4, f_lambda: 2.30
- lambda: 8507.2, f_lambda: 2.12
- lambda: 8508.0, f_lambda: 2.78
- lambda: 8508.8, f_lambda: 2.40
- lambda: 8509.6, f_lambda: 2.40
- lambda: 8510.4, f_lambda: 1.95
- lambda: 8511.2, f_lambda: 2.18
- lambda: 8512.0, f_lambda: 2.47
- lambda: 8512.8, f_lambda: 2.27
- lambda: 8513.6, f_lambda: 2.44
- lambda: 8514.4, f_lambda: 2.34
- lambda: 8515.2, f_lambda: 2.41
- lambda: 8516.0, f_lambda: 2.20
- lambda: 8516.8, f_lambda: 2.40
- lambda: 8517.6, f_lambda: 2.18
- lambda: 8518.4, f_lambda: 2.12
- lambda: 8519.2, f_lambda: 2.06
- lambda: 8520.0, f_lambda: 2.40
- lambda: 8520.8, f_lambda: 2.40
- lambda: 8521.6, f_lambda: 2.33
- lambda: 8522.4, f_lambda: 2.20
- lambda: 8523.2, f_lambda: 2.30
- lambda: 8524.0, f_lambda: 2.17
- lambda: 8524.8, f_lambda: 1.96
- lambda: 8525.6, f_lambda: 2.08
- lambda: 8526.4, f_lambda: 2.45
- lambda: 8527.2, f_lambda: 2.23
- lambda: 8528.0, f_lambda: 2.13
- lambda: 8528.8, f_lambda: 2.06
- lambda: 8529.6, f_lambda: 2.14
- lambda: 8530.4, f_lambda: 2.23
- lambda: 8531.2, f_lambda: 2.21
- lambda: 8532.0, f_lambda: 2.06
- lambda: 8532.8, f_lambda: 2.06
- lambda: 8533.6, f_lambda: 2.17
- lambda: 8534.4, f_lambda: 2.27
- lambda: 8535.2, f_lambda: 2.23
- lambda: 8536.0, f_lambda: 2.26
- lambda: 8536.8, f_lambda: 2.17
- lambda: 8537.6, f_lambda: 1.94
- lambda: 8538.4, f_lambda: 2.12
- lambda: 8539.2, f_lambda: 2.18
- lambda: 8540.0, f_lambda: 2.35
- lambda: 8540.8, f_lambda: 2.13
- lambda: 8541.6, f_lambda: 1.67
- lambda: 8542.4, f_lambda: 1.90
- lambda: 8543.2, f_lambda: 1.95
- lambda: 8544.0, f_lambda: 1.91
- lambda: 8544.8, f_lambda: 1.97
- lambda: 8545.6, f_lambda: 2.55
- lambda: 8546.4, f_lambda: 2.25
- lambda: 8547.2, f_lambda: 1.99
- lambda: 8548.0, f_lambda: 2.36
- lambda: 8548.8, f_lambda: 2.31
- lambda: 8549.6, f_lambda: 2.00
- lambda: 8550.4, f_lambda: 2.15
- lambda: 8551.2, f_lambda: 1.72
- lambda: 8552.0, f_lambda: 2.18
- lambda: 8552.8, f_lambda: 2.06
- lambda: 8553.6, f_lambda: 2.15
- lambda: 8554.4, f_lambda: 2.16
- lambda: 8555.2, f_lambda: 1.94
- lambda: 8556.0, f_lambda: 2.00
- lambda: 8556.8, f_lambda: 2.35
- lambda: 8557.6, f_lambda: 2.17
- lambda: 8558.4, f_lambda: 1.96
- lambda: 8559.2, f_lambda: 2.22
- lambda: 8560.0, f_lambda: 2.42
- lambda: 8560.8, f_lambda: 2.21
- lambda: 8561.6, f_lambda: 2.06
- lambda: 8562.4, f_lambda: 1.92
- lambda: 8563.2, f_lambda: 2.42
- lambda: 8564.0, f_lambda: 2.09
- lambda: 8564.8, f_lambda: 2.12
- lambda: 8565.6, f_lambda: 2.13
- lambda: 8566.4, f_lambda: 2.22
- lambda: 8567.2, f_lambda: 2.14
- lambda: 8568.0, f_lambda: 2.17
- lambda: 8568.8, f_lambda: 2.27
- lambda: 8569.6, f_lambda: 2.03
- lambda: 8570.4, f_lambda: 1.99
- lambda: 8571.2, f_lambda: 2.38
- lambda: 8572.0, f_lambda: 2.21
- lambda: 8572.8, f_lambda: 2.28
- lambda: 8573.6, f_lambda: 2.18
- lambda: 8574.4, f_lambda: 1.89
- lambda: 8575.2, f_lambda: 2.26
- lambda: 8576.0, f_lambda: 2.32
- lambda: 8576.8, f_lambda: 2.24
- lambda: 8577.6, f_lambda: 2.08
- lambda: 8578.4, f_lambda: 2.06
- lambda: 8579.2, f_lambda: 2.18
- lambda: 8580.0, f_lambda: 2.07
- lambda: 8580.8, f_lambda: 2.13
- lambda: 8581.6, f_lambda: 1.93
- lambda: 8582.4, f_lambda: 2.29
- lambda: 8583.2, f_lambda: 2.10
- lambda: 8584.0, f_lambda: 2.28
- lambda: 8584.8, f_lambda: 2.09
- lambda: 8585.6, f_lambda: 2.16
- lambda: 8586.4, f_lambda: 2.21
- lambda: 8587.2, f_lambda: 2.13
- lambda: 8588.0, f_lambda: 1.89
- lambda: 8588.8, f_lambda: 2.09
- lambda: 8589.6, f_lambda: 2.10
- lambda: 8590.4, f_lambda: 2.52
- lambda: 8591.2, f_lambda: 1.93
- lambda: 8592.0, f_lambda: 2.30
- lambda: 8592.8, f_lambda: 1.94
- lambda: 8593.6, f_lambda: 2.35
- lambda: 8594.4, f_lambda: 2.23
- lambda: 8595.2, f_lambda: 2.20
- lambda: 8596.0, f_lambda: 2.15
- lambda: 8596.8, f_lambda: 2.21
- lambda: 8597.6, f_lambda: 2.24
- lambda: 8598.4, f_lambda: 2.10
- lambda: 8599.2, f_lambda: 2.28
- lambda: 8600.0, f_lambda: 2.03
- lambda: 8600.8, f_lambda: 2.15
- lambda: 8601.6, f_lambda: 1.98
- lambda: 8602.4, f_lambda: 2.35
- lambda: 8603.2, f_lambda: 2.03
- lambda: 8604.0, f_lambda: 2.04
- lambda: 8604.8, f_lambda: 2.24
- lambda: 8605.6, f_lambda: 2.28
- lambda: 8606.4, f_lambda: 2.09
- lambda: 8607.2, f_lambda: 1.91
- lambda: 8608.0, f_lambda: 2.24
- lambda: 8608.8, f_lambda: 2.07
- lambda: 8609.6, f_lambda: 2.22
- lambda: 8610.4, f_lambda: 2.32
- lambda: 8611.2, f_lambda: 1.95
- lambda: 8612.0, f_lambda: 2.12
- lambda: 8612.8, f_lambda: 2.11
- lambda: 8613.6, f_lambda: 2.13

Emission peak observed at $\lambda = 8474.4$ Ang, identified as [N II]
